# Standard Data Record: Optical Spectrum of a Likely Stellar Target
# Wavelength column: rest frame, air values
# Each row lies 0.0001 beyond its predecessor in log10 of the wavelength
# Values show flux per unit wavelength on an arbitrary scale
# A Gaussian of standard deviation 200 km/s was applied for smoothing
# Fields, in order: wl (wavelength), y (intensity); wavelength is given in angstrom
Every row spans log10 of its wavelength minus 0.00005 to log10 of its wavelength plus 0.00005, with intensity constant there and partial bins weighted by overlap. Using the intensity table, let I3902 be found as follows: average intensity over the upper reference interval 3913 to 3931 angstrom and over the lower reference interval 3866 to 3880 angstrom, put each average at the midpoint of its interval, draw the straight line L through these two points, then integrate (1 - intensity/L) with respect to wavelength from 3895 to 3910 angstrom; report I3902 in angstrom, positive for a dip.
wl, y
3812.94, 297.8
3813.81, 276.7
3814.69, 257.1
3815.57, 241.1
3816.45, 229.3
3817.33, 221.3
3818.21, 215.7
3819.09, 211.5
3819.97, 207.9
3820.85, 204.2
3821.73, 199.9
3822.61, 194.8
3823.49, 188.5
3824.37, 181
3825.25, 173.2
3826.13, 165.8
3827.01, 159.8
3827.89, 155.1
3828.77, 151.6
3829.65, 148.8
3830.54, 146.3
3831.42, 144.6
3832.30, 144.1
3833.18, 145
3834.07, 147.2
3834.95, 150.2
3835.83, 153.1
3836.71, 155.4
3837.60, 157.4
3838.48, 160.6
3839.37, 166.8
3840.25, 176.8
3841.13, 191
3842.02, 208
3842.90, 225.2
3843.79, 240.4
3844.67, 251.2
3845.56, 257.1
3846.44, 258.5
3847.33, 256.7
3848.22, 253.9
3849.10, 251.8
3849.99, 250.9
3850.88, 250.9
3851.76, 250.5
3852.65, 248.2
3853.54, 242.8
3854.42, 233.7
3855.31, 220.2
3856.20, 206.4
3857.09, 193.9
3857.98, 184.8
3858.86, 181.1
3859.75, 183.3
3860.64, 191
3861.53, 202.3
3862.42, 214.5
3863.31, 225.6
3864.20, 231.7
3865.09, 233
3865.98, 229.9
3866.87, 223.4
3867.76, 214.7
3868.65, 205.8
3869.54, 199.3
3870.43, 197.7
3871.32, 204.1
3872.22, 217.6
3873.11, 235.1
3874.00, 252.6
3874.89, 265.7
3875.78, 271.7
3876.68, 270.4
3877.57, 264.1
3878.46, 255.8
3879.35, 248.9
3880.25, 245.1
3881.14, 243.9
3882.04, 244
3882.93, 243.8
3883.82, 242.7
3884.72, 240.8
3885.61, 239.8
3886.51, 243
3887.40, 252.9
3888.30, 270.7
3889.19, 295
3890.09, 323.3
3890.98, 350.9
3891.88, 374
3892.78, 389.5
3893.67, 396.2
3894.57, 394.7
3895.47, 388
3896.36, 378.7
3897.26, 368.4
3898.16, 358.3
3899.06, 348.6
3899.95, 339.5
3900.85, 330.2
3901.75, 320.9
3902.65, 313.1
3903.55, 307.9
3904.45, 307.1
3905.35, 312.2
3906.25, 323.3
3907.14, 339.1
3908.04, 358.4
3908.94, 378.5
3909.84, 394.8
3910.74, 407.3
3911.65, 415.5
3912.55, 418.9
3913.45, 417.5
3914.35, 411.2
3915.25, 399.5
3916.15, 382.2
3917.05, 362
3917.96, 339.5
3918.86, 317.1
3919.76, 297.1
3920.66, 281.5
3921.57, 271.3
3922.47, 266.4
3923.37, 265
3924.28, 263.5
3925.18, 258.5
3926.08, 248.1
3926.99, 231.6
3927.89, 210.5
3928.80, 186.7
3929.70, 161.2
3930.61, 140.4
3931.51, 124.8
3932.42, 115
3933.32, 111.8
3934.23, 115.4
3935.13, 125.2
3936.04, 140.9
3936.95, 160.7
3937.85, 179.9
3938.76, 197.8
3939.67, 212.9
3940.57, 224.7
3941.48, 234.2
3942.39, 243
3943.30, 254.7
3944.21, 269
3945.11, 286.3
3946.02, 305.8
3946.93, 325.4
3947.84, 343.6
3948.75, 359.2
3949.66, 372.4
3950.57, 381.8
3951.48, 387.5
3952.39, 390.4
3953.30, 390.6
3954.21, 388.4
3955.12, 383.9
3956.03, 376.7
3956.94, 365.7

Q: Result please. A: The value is -4.44 angstrom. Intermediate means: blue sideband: 235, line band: 344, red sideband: 286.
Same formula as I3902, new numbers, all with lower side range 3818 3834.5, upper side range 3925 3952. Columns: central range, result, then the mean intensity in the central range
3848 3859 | -2.5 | 229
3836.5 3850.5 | -2.8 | 217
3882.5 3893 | -4.2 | 287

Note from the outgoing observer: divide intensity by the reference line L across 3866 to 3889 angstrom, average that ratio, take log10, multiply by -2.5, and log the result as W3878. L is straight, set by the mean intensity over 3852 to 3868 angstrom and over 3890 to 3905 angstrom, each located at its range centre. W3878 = 0.16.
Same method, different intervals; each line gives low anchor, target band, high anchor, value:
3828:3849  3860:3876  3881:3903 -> 0.166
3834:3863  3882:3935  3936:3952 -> -0.203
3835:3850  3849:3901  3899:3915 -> 0.098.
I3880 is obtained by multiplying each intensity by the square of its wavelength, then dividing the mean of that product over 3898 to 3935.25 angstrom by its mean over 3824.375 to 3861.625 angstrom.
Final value 1.6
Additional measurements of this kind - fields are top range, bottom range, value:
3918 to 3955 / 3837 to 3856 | 1.18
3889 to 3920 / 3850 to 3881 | 1.62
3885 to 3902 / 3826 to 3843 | 2.13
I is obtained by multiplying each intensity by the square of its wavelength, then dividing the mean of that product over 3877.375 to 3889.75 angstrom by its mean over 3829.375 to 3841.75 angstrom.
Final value 1.6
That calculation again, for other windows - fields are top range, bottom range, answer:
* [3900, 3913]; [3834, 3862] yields 1.72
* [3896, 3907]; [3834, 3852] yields 1.63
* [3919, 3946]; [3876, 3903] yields 0.71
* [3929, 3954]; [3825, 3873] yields 1.27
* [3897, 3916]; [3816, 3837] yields 2.15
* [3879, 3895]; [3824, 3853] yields 1.54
